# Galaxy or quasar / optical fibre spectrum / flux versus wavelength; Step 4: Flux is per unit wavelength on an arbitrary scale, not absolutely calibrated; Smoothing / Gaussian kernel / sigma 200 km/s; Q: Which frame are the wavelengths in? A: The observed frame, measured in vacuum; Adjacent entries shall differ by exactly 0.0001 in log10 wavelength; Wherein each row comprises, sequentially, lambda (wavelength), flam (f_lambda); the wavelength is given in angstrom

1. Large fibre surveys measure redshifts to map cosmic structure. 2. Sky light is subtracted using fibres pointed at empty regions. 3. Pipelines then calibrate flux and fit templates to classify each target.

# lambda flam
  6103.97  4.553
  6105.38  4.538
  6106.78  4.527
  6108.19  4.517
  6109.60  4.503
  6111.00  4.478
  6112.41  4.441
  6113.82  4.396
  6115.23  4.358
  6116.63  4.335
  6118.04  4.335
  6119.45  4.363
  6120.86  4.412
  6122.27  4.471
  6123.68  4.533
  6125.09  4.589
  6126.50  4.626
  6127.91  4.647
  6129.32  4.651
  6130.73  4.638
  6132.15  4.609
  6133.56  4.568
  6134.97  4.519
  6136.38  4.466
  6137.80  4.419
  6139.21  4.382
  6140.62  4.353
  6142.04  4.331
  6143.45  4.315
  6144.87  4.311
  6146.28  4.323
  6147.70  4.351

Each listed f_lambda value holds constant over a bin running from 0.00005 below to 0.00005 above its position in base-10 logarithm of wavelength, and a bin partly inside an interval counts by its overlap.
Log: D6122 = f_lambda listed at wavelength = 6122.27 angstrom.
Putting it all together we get 4.471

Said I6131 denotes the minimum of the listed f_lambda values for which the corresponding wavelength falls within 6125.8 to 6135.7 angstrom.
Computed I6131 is 4.519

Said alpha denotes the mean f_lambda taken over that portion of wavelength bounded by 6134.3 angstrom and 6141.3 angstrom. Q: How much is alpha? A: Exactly 4.43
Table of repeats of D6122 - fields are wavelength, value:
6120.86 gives 4.412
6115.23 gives 4.358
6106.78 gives 4.527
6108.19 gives 4.517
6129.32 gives 4.651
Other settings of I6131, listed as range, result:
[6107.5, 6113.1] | 4.441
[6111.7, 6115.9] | 4.358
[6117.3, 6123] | 4.335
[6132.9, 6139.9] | 4.382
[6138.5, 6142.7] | 4.331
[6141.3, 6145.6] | 4.311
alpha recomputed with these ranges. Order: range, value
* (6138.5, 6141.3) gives 4.38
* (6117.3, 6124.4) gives 4.42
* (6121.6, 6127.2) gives 4.56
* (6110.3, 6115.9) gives 4.42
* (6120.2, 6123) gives 4.44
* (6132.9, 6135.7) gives 4.55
